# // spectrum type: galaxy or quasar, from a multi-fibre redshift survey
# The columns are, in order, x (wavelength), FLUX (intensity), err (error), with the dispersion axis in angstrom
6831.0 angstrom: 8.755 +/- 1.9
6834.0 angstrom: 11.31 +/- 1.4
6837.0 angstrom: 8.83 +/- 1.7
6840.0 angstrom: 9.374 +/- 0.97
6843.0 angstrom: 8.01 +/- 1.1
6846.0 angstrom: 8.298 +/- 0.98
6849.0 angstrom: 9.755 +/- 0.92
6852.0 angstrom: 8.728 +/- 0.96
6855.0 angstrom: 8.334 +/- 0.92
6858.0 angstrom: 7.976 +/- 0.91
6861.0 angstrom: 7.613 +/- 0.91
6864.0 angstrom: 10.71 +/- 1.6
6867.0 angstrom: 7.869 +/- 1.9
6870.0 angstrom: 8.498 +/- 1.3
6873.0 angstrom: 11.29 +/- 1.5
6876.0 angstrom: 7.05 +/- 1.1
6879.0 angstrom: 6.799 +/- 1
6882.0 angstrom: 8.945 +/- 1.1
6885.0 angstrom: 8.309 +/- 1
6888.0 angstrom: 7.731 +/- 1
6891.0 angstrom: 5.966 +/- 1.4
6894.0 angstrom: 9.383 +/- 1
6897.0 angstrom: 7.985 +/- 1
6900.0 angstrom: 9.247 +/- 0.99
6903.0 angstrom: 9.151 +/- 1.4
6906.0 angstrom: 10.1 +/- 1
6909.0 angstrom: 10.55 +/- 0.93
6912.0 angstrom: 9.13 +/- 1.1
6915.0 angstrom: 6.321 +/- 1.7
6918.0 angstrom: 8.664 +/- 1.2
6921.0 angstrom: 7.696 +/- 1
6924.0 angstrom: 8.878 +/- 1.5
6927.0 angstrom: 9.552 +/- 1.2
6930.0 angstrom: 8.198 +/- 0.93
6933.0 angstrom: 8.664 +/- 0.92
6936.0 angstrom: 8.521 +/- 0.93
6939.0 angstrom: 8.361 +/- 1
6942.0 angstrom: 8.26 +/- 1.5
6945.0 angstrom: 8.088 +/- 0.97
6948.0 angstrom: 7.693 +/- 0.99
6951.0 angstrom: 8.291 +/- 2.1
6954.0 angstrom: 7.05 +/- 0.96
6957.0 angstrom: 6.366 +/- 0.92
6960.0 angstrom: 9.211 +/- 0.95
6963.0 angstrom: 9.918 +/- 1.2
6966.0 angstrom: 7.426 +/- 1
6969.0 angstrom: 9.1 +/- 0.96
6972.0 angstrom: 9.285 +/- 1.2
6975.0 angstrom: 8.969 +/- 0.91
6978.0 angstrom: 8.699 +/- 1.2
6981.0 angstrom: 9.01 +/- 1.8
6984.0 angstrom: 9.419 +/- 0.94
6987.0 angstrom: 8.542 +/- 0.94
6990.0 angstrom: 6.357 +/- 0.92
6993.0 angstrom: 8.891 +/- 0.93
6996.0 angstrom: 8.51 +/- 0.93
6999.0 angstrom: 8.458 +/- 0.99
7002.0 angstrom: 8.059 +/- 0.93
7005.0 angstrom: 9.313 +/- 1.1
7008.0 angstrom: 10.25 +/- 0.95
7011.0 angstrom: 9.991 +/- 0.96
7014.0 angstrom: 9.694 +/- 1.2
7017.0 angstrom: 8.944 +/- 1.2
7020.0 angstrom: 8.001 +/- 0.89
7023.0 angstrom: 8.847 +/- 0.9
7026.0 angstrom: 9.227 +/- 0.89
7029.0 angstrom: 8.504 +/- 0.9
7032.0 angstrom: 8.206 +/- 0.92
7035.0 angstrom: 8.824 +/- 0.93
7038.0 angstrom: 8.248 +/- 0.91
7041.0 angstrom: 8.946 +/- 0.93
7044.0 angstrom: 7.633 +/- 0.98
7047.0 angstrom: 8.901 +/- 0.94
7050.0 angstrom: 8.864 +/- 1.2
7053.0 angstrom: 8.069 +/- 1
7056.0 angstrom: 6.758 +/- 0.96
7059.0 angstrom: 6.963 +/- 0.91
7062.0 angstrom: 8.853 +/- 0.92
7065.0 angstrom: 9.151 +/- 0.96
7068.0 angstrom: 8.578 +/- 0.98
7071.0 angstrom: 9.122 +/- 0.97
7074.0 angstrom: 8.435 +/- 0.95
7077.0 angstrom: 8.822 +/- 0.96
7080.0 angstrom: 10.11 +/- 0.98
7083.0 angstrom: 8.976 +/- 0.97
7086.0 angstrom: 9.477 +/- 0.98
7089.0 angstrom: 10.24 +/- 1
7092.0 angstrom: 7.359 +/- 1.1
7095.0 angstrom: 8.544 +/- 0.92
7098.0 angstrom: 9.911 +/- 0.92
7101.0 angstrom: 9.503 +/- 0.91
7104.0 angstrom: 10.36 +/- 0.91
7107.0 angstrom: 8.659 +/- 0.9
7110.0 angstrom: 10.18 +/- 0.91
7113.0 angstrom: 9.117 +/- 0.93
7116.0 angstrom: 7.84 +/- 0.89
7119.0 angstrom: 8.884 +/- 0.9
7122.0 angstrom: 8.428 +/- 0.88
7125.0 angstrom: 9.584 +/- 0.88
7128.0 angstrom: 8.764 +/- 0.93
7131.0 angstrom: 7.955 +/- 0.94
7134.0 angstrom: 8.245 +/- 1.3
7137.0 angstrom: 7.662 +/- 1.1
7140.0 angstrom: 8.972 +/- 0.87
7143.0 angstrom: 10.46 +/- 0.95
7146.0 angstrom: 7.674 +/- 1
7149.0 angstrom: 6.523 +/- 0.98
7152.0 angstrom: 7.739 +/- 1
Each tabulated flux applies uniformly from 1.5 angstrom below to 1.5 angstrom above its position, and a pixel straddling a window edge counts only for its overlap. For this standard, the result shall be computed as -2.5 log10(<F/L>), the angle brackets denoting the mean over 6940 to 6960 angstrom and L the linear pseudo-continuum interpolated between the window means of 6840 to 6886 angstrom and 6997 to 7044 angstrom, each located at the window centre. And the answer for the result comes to 0.128 mag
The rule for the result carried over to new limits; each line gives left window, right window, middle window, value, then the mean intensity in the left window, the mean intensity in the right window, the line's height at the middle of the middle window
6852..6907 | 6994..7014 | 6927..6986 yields 0.05 mag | 8.49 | 9.14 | 8.89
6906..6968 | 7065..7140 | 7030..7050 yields 0.03 mag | 8.39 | 8.95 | 8.74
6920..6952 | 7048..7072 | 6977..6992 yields -0.01 mag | 8.39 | 8.29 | 8.35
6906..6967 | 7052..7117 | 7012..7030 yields -0.03 mag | 8.39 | 8.88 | 8.67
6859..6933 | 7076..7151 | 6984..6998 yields 0.06 mag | 8.57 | 8.88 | 8.7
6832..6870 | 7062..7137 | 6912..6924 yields 0.13 mag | 8.88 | 8.98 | 8.91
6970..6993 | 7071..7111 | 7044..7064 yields 0.13 mag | 8.64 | 9.26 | 9.05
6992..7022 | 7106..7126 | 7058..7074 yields 0.05 mag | 9.01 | 8.95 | 8.98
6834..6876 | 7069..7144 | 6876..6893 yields 0.18 mag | 8.89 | 9.01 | 8.9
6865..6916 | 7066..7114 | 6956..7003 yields 0.04 mag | 8.53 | 9.21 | 8.84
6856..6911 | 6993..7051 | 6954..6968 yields 0.08 mag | 8.62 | 8.81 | 8.73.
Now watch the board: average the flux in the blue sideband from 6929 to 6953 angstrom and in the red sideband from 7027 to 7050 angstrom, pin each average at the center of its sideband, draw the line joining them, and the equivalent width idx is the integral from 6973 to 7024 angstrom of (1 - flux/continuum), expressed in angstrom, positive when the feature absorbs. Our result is -2.6 angstrom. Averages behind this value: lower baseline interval 8.24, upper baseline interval 8.51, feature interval 8.83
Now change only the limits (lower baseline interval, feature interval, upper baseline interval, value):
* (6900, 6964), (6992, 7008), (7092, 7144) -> -0.2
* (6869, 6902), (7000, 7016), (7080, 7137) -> -1.3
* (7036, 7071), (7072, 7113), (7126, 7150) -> -4.6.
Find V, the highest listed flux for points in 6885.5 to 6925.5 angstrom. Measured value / 10.55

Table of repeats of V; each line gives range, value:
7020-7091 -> 10.24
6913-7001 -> 9.918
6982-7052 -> 10.25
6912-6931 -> 9.552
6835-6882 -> 11.29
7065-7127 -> 10.36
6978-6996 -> 9.419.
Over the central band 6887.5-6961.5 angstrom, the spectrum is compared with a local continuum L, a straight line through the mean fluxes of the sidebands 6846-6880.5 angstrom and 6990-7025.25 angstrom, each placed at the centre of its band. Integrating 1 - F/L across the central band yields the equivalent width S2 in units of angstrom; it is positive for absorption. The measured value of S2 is 2.9 angstrom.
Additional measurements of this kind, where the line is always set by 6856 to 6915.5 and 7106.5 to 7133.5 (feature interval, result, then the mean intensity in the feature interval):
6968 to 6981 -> -0.5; 9.01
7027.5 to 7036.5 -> 0.2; 8.51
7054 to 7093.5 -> 0.4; 8.67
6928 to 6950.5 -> 0.9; 8.29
